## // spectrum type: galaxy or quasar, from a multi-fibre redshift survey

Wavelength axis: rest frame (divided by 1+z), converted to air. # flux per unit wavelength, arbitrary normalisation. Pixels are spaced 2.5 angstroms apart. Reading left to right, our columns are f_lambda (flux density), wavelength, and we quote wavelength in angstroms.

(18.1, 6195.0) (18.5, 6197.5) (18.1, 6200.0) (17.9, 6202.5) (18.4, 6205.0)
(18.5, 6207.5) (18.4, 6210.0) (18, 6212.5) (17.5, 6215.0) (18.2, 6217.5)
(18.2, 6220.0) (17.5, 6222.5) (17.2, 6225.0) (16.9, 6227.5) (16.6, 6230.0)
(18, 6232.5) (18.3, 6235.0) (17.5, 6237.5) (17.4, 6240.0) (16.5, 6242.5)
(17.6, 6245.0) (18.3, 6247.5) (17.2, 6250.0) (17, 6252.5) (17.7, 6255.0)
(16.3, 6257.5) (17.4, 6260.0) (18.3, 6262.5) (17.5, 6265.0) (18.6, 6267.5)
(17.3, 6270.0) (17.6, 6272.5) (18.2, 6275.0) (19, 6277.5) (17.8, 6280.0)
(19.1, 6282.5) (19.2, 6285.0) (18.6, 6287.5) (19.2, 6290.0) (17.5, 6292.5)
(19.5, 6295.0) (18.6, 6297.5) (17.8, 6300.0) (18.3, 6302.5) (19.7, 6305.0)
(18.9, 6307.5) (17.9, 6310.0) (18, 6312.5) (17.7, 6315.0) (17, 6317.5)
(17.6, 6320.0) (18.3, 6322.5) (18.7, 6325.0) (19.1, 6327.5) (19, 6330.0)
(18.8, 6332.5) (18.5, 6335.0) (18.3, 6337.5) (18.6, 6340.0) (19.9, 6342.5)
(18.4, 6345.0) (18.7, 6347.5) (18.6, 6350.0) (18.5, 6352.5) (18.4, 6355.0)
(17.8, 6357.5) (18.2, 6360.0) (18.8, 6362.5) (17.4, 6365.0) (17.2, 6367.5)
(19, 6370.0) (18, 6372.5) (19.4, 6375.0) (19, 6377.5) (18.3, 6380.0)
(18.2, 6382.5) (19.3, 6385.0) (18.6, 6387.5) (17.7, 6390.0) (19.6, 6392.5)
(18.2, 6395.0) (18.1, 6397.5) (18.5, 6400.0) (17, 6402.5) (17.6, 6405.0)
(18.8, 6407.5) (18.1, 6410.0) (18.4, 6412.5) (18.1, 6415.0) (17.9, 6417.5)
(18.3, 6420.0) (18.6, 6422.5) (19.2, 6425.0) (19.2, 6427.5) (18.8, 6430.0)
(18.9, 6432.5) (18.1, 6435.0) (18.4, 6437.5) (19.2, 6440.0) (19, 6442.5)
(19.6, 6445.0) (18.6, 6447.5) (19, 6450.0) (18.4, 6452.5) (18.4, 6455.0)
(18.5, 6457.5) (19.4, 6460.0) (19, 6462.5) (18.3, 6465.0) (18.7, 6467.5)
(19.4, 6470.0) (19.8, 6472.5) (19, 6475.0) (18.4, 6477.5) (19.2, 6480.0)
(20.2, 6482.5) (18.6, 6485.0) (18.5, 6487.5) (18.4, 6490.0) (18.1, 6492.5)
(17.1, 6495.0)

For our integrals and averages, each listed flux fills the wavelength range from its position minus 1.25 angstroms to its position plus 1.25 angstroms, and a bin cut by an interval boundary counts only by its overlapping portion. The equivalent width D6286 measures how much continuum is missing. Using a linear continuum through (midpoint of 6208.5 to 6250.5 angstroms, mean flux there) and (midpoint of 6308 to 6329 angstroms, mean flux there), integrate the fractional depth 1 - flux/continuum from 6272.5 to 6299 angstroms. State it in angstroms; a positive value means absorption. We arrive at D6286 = -1.0 angstroms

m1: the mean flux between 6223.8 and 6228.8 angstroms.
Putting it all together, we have 17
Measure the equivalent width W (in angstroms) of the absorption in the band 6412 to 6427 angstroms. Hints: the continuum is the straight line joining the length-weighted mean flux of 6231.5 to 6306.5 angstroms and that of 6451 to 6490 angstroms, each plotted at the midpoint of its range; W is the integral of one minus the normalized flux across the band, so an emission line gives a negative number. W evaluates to 0.2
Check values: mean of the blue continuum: 18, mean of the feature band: 18.5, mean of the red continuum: 18.9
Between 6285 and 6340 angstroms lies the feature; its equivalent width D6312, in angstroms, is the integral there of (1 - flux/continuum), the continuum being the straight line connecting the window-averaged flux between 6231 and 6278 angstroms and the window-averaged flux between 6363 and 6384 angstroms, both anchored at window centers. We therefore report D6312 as -1.4 angstroms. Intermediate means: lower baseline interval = 17.6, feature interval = 18.4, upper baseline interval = 18.3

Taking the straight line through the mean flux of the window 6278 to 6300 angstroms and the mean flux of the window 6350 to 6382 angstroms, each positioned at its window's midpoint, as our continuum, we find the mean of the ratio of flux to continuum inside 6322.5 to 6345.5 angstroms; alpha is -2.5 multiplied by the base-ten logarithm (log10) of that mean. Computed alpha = -0.02 mag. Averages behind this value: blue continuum 18.6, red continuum 18.3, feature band 18.8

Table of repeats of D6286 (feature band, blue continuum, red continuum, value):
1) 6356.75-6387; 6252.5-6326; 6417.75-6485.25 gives 0.22 angstroms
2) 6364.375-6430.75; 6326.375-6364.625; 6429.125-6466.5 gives 1.06 angstroms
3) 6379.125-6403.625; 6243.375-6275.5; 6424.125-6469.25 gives 0.13 angstroms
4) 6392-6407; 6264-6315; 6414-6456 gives 0.40 angstroms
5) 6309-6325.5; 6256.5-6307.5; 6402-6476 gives 0.48 angstroms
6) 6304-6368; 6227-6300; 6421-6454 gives -0.37 angstroms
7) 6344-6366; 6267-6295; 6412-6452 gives 0.28 angstroms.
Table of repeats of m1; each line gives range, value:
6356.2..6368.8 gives 17.9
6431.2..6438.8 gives 18.5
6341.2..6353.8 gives 18.8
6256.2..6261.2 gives 16.9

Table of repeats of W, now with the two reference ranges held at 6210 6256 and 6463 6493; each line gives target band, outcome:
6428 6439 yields 0.0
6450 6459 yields 0.1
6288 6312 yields -0.9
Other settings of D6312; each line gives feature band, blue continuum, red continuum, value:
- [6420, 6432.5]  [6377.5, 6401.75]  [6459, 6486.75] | -0.1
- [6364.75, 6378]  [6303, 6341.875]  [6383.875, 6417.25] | 0.0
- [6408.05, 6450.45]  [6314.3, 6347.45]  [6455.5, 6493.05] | 0.2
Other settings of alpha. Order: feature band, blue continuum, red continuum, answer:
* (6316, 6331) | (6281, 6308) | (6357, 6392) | 0.02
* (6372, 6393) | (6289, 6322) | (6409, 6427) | -0.02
